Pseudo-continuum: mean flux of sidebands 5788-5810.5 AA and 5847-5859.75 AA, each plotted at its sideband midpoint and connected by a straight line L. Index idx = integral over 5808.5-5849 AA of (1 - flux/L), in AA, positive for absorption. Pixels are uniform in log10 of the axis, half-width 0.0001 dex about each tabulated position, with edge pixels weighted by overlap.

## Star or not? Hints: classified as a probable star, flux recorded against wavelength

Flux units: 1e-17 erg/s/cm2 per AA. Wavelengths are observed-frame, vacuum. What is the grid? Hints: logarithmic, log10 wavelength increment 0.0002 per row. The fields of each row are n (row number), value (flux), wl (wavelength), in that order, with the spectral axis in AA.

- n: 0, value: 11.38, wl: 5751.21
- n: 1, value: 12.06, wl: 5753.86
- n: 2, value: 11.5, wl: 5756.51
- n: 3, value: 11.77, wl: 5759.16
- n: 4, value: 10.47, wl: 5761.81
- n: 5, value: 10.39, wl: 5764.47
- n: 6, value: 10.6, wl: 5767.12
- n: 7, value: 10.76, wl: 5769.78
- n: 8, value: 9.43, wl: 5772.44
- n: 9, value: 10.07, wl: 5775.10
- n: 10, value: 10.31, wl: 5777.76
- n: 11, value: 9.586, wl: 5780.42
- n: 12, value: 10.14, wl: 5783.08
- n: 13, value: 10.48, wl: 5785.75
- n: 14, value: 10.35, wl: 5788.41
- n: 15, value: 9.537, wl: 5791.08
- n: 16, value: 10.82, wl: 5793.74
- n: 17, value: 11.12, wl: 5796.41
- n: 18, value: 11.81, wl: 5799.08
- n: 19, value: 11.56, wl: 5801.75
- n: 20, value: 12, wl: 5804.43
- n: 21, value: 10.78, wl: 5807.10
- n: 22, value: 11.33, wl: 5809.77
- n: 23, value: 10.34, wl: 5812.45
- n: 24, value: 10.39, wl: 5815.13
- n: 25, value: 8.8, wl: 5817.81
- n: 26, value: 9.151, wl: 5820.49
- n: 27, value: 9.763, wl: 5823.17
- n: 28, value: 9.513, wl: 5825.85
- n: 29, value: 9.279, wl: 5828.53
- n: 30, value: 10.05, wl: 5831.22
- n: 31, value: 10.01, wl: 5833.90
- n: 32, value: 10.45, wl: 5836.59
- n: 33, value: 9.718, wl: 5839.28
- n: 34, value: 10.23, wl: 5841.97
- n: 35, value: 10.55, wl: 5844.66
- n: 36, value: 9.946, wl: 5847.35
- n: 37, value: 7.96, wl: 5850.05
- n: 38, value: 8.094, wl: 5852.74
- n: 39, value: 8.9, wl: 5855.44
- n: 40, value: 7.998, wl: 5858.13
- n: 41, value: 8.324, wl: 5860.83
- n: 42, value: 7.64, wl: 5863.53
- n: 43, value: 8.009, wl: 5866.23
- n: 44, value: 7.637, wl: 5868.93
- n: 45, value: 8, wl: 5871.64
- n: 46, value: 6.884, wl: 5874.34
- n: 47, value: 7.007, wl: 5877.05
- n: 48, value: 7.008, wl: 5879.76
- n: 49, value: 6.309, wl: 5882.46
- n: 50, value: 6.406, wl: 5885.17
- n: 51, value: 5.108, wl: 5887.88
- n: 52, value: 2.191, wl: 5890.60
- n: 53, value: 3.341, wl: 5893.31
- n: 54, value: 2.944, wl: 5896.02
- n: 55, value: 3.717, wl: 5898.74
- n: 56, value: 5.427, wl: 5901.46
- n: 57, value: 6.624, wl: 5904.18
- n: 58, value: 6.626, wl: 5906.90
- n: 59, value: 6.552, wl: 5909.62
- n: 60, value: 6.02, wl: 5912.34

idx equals -1.4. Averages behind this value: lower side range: 11.1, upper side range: 8.47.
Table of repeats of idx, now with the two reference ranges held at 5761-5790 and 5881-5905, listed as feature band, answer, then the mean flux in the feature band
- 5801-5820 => -4.6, 10.6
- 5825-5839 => -4.3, 9.86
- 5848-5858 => -2.8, 8.39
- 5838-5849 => -4.8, 10.1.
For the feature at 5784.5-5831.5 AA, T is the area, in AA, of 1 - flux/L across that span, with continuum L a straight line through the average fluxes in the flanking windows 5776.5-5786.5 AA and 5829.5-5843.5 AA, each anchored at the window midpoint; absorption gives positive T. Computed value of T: -1.4 AA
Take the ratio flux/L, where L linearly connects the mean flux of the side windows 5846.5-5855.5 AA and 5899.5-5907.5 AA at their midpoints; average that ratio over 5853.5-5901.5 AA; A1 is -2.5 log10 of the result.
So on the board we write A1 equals 0.18 mag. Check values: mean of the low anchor 8.63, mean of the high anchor 6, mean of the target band 6.31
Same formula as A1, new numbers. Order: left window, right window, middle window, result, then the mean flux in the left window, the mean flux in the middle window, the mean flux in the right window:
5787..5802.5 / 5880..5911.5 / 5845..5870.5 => -0.15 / 10.8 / 8.36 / 5.11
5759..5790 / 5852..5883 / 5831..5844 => -0.19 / 10.3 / 10.1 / 7.68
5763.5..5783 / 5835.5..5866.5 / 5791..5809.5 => -0.15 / 10.2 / 11.2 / 9.01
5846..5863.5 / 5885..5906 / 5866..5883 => -0.12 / 8.47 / 7.26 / 4.41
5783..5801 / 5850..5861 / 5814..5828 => 0.01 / 10.7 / 9.5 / 8.29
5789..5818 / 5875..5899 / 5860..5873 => -0.22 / 10.8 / 7.91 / 5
